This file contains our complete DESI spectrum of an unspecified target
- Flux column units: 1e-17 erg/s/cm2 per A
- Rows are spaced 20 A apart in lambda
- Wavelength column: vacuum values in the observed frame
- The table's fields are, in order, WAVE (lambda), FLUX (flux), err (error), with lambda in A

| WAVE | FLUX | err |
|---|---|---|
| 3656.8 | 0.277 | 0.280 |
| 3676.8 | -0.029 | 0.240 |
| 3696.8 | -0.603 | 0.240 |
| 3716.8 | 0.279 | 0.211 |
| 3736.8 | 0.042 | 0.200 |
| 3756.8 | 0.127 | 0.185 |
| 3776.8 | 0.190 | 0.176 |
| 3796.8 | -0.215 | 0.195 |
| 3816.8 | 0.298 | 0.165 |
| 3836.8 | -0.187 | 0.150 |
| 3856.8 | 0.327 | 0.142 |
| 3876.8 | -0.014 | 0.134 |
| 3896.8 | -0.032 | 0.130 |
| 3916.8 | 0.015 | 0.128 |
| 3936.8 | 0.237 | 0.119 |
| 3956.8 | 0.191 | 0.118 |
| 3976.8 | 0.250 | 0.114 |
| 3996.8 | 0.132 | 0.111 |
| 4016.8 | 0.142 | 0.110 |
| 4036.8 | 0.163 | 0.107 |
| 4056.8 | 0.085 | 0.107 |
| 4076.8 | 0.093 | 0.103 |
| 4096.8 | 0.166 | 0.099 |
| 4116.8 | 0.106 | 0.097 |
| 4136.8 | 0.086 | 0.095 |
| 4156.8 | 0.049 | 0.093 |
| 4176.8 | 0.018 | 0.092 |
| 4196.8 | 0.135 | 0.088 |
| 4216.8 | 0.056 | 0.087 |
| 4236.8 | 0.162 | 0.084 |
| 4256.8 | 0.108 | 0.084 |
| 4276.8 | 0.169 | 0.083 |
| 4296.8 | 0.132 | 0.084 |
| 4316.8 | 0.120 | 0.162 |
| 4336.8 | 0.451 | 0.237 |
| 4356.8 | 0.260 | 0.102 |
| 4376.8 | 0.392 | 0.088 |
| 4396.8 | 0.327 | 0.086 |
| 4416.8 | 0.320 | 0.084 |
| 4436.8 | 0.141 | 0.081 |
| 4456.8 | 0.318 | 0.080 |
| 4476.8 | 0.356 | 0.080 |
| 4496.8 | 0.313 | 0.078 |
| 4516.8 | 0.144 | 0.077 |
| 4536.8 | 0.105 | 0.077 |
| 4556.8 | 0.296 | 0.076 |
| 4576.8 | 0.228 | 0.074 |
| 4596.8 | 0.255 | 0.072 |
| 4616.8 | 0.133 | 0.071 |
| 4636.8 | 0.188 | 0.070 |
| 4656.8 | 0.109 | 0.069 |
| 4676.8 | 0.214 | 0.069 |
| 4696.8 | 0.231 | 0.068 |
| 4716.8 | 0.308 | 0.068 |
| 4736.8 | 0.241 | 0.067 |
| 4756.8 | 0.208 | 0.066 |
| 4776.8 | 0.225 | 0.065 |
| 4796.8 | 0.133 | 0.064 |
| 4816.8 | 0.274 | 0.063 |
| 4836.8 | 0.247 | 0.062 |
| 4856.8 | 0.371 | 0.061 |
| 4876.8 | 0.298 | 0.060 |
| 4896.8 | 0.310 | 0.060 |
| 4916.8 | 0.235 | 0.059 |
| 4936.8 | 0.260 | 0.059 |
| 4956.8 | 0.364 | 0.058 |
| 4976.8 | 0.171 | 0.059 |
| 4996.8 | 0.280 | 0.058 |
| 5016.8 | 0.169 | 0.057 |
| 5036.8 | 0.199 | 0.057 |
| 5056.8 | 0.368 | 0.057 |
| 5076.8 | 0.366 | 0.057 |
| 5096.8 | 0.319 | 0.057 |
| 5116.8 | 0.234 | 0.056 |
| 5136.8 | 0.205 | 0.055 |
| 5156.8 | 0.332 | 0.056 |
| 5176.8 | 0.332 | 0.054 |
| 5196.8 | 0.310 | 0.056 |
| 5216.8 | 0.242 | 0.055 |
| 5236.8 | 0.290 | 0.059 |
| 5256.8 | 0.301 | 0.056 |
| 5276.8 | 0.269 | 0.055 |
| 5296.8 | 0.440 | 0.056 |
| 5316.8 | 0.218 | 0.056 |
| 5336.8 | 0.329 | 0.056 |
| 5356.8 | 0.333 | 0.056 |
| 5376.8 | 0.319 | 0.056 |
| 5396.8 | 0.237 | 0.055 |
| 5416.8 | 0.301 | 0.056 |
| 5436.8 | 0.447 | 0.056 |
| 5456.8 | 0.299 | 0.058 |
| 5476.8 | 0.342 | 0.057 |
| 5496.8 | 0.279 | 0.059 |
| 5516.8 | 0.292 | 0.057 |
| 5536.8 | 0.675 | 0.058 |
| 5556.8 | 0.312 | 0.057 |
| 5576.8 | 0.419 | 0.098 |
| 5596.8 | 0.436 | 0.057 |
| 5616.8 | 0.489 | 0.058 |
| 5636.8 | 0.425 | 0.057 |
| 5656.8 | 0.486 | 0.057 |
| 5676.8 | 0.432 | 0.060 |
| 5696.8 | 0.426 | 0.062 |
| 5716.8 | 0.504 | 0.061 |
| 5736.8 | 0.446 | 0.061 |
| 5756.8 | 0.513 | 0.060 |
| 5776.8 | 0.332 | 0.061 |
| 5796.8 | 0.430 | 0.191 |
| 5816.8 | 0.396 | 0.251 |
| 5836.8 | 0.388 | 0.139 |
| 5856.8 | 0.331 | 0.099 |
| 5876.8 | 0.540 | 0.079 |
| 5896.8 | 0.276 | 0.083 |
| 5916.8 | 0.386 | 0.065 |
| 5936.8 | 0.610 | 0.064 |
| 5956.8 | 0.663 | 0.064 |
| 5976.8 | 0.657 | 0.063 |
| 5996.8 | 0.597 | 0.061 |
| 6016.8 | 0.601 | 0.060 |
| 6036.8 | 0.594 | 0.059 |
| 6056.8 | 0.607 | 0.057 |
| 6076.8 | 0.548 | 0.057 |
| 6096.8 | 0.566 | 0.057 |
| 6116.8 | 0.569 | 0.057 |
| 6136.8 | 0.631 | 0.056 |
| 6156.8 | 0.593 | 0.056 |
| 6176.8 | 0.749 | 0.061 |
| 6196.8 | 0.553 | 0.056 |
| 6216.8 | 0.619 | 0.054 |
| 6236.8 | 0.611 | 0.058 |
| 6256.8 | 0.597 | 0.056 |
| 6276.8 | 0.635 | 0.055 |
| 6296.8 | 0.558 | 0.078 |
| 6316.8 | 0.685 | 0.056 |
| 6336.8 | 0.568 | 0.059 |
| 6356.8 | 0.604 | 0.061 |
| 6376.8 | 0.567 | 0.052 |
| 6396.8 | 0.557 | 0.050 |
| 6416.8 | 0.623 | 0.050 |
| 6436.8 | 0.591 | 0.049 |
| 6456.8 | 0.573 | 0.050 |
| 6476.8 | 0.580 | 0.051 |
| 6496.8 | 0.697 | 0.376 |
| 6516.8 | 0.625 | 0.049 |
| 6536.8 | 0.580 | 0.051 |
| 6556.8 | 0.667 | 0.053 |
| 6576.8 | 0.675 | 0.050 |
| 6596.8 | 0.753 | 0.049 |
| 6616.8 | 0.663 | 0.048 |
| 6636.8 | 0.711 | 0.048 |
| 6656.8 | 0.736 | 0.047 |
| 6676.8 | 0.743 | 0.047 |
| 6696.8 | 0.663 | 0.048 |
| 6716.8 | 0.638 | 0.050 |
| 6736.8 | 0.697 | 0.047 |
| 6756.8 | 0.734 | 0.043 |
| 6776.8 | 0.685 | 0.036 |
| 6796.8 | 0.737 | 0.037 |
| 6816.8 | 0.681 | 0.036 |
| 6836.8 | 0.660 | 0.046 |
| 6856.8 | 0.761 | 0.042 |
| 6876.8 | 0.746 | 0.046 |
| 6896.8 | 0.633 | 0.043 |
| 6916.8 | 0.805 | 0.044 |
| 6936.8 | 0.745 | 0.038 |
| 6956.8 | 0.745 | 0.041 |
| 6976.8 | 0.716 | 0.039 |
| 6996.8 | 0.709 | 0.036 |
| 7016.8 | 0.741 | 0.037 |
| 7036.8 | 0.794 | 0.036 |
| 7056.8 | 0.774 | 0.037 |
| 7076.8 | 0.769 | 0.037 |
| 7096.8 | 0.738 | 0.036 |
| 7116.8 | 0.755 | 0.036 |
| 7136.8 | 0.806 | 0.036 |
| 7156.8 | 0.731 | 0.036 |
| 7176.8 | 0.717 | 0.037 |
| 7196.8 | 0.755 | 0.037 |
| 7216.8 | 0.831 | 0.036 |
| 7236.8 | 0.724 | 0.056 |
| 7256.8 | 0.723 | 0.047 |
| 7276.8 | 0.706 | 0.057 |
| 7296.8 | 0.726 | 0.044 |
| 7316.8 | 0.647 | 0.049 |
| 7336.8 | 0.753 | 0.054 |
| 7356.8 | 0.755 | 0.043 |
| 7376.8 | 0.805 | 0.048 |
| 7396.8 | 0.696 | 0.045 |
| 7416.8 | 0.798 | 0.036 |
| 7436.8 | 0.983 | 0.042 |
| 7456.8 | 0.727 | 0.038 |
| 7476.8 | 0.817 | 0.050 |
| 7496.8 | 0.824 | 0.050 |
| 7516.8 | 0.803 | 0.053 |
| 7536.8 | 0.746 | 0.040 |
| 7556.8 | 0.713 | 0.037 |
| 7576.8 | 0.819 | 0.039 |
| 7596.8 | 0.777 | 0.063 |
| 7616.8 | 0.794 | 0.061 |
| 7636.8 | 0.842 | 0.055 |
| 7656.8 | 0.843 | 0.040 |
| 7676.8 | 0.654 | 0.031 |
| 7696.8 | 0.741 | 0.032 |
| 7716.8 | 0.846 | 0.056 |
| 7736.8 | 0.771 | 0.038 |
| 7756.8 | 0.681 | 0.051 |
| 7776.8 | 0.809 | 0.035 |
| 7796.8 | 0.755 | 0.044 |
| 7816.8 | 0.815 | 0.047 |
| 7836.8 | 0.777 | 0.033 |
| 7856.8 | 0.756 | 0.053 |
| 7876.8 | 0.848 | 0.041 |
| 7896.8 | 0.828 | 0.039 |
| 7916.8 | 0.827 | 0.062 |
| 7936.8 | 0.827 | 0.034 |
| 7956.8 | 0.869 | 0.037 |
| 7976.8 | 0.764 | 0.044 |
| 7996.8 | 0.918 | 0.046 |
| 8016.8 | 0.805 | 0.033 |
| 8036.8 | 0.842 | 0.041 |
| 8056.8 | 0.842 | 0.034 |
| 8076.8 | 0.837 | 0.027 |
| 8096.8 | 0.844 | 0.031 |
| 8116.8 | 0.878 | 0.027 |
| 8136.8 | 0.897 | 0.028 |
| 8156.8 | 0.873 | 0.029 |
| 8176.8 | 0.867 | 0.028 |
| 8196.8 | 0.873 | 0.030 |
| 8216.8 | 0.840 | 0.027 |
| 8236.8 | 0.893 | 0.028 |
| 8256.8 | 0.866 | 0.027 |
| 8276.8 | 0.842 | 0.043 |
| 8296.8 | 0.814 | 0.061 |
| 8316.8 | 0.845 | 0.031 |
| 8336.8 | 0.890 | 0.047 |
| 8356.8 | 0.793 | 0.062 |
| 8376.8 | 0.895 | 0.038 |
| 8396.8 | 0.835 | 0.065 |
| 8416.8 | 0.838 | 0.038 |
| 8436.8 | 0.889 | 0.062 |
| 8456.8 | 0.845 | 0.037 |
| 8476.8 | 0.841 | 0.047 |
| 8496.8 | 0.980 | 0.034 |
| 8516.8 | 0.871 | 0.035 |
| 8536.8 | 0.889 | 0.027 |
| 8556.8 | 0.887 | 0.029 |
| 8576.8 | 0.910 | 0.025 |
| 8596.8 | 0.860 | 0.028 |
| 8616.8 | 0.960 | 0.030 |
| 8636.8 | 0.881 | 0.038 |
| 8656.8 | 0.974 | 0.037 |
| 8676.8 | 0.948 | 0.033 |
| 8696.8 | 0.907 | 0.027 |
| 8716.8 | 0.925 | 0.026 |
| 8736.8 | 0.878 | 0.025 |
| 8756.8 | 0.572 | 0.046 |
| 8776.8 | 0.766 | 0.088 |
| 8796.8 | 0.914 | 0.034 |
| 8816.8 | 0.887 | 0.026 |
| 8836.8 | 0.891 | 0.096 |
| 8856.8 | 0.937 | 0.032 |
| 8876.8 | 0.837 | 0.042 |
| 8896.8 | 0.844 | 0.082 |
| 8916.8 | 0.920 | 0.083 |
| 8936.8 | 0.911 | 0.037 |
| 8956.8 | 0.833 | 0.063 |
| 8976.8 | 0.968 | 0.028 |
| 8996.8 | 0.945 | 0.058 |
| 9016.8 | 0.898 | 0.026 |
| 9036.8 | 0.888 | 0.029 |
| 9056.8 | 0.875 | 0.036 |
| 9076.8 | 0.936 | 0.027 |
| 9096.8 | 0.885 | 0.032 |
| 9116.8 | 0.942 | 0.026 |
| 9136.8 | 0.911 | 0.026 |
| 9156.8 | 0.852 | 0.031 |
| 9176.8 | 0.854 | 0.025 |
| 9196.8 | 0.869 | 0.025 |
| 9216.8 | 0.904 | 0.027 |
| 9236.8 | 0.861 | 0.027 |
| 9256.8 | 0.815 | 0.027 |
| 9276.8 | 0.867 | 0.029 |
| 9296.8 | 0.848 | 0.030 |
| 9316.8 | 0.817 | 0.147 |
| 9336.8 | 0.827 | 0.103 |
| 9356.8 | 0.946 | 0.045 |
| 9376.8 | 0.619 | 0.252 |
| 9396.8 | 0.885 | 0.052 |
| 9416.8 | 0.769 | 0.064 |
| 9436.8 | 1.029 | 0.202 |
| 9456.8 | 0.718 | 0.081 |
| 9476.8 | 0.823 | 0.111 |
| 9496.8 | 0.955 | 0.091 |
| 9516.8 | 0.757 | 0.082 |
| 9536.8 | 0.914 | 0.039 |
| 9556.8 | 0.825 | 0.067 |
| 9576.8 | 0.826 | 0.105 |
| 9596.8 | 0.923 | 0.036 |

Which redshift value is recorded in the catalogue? 0.49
